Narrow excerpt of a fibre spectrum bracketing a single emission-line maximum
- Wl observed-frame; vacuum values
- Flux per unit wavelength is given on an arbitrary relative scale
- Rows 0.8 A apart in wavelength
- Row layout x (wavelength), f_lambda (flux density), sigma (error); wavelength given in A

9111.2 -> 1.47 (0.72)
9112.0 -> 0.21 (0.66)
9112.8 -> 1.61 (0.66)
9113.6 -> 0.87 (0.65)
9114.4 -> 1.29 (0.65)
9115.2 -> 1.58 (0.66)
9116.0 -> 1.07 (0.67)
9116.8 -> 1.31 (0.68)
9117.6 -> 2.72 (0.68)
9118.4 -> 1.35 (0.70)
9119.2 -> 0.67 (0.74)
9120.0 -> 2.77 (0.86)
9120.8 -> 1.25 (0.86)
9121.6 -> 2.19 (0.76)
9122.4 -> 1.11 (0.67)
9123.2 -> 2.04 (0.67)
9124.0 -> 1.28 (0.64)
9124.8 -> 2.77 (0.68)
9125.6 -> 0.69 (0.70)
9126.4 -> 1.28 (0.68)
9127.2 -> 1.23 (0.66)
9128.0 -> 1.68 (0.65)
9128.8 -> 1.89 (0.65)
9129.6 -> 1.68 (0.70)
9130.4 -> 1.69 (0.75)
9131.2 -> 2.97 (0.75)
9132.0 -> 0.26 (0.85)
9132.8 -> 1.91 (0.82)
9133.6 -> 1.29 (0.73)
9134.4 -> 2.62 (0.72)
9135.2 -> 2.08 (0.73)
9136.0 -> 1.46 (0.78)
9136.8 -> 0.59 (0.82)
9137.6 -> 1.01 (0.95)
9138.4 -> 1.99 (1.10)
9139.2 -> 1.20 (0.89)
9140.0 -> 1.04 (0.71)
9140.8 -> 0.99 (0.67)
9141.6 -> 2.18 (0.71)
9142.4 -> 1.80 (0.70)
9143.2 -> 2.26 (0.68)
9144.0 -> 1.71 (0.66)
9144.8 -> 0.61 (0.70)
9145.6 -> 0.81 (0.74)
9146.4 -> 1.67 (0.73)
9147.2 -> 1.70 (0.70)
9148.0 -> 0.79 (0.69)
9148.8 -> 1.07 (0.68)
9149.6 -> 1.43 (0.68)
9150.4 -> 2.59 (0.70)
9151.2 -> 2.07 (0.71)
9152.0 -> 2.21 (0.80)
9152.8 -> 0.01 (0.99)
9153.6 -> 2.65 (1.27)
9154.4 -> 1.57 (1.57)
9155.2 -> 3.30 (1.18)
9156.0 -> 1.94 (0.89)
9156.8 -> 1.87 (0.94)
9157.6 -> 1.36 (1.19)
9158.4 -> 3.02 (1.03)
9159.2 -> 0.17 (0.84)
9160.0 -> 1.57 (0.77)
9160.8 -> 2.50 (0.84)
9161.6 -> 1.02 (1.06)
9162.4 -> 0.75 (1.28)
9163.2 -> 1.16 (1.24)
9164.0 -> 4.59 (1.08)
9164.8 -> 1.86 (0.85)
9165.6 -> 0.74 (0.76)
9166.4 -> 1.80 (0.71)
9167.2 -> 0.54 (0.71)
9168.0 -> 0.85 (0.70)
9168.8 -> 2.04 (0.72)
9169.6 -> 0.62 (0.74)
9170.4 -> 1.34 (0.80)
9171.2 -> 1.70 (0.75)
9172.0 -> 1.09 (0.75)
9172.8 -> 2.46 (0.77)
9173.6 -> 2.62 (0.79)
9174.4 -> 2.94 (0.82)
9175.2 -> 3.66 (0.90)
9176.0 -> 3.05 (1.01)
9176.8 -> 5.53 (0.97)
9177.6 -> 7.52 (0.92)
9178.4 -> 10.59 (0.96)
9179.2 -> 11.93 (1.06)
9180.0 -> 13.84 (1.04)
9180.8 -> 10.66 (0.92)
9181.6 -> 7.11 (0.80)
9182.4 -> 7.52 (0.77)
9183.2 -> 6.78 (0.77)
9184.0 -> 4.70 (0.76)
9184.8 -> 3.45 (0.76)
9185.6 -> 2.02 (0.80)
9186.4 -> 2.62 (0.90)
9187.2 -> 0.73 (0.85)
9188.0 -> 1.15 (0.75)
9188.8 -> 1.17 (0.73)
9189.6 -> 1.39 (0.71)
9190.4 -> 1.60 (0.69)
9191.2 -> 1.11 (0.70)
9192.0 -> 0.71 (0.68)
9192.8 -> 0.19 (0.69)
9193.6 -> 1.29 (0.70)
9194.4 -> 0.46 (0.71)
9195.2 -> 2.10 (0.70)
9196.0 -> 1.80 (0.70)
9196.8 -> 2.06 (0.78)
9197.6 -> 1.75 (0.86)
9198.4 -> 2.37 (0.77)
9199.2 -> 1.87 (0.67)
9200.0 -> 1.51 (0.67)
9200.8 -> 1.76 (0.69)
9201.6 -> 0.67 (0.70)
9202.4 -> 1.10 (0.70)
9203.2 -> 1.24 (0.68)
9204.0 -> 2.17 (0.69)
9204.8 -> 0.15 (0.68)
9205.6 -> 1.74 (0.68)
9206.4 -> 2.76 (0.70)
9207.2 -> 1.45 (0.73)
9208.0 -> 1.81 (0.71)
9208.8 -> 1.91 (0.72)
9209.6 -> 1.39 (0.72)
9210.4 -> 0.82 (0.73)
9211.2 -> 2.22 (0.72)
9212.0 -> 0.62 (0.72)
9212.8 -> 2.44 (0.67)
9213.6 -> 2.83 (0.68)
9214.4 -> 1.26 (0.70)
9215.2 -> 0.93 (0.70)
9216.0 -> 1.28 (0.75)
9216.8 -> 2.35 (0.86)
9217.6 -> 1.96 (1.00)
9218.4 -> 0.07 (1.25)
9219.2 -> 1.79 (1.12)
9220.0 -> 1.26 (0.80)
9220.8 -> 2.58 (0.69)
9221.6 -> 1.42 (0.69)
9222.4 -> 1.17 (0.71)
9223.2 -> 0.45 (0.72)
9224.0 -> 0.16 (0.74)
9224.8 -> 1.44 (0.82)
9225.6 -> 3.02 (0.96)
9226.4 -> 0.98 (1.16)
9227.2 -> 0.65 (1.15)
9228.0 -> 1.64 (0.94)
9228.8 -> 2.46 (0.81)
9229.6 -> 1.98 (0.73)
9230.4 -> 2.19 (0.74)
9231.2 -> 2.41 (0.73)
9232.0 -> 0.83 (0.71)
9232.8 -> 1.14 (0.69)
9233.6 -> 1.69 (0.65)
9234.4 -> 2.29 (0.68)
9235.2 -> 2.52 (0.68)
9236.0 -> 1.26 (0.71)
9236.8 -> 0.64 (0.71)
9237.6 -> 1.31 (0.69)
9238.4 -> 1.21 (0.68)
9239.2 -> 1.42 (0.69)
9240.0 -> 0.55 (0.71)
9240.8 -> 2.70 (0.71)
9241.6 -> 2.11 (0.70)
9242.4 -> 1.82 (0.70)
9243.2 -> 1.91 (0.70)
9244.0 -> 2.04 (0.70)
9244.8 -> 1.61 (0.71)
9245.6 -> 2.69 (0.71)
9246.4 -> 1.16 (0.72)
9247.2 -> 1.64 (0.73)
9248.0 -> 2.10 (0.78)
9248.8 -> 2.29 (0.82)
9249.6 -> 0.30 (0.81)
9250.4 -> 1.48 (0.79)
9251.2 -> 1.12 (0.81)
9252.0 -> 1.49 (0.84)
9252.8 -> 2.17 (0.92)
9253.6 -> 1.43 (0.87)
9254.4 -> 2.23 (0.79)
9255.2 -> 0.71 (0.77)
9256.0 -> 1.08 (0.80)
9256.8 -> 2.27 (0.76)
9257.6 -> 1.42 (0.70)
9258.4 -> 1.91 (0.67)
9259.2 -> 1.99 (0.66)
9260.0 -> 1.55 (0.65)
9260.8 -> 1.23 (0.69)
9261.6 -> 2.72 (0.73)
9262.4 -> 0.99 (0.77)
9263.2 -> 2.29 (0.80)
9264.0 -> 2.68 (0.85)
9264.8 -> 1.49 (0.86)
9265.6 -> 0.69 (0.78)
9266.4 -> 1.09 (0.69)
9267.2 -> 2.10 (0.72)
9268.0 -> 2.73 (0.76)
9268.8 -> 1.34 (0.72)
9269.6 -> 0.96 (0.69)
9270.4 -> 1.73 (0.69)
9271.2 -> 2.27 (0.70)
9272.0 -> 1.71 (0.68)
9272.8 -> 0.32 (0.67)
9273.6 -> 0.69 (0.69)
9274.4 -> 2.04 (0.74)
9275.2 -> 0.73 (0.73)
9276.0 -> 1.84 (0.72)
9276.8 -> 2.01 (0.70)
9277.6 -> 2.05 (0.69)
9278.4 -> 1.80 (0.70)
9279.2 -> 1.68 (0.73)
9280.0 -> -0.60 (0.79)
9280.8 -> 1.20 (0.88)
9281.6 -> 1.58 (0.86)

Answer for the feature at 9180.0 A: H-beta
